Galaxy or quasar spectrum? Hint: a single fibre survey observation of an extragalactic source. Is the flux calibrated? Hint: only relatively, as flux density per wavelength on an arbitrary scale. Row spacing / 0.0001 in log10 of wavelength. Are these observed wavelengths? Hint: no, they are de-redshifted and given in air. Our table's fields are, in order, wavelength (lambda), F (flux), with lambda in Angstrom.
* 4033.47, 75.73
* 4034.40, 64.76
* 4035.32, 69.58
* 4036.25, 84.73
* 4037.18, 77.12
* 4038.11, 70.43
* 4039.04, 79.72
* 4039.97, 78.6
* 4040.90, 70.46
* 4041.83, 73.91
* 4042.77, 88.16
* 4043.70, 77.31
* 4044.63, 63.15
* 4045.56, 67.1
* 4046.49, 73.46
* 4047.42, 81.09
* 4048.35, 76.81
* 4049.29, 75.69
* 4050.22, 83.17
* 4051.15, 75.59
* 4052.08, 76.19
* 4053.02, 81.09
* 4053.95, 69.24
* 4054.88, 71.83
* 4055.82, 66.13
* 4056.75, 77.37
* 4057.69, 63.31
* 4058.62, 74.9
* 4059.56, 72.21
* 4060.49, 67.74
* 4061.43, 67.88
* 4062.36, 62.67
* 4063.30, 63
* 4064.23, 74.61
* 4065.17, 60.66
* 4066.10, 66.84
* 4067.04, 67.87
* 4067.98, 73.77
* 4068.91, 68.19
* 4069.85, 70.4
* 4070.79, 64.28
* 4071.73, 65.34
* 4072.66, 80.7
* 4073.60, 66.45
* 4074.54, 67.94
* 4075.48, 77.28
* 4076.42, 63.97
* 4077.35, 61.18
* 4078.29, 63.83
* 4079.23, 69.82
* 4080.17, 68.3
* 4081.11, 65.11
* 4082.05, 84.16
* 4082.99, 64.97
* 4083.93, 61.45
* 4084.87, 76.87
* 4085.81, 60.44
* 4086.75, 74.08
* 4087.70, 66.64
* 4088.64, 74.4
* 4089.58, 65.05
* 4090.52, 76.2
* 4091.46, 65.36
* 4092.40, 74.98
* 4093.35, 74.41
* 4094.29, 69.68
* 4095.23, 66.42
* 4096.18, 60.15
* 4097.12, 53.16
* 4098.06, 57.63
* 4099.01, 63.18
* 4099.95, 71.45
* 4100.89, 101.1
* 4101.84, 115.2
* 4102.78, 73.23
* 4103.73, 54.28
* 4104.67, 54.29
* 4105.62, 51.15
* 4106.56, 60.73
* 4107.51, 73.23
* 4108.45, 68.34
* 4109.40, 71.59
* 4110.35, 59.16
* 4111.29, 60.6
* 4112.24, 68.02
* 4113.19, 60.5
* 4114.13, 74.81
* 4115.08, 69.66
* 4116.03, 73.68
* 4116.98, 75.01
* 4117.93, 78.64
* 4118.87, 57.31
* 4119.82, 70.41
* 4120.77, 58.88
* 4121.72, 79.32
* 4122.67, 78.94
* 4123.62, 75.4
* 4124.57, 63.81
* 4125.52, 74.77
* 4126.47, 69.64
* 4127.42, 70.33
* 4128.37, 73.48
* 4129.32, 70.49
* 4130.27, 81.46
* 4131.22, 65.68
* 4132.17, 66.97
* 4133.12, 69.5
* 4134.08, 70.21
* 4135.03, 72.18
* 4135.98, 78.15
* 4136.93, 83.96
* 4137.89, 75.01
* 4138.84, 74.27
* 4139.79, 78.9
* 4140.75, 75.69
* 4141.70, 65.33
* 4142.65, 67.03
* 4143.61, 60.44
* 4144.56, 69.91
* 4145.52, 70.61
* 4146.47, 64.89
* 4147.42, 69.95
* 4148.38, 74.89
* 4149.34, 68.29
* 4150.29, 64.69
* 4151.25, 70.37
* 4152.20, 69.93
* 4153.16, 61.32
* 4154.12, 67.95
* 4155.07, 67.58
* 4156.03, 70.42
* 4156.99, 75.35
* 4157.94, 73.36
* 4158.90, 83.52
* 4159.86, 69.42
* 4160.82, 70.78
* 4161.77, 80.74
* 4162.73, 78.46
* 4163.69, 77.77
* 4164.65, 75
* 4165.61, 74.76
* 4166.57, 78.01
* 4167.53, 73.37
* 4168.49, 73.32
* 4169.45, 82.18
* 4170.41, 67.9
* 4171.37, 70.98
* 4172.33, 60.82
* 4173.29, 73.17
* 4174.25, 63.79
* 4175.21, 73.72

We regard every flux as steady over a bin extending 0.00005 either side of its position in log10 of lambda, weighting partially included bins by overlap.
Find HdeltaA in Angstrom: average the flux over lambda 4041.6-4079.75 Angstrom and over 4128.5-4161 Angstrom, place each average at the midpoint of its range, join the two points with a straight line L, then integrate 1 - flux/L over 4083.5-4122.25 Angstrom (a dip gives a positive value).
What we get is 1.2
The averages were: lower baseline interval 71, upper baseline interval 71.2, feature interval 68.8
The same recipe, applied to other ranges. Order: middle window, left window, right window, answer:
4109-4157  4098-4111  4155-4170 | 1.5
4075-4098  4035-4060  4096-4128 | 1.1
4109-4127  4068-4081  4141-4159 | -0.2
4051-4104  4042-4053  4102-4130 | 2.0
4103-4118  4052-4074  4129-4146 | 1.2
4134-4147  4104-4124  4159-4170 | 0.0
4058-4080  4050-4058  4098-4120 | 1.3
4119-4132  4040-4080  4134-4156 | -0.1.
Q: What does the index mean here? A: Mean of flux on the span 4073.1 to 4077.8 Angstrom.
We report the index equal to 67.5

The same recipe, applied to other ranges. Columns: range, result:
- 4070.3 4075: 68.9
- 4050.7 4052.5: 76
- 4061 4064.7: 67.1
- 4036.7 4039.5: 75.8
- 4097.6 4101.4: 73.7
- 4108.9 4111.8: 63.8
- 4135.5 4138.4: 79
